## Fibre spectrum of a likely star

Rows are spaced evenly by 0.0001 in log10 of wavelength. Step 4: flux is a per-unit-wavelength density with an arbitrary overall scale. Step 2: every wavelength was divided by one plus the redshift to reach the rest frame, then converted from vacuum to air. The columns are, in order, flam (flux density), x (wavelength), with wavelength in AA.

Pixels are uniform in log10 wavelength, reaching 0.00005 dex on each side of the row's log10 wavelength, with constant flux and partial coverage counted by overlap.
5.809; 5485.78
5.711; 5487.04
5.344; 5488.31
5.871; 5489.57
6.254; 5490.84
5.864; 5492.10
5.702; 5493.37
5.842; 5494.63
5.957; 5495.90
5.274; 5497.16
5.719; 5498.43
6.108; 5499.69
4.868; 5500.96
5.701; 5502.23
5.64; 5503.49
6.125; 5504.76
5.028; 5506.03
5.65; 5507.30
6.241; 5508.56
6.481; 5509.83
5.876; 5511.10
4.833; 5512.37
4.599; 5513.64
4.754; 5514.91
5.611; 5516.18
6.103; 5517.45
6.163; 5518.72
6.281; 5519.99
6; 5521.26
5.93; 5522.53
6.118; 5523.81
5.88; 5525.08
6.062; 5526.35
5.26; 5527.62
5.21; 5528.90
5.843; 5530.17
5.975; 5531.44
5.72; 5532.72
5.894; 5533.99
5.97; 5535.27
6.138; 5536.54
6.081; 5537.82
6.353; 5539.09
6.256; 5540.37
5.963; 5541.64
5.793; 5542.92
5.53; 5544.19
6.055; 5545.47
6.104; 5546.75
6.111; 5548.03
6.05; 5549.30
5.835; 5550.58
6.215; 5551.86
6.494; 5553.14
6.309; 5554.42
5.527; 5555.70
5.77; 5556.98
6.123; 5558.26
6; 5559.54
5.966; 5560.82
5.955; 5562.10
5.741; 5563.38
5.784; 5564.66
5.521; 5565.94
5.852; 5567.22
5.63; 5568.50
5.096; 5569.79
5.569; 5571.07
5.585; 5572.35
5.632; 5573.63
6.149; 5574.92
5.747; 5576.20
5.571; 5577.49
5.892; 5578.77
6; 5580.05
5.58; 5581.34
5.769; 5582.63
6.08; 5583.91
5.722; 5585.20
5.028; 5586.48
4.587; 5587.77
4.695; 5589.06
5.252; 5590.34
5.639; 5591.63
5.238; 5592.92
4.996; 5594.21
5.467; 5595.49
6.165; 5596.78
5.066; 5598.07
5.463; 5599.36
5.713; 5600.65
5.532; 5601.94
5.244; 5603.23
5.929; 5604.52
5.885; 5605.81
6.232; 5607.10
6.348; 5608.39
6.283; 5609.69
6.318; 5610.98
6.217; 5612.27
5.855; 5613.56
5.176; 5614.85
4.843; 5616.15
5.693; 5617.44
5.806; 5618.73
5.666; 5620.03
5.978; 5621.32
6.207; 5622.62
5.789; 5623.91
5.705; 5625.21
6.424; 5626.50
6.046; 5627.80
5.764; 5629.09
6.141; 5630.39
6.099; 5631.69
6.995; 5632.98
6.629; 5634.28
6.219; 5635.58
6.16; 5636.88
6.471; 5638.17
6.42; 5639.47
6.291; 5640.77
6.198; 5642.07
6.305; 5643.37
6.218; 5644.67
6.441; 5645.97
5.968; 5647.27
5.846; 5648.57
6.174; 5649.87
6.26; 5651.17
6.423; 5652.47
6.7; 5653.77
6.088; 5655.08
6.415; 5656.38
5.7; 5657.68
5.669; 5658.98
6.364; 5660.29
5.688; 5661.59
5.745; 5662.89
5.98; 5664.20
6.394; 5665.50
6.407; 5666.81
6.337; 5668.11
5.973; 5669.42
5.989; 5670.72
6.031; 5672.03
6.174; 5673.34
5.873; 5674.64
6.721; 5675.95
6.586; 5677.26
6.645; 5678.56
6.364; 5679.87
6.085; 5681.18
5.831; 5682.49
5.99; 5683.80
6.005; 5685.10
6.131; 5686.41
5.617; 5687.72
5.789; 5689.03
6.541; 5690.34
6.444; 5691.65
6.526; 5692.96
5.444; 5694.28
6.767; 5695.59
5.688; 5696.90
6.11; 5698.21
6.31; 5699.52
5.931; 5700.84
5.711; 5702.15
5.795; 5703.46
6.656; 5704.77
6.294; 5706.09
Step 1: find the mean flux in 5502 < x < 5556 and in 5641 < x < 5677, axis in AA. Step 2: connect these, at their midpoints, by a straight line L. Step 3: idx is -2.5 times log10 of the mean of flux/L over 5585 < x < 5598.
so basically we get 0.14 mag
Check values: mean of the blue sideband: 5.86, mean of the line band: 5.26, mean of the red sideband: 6.16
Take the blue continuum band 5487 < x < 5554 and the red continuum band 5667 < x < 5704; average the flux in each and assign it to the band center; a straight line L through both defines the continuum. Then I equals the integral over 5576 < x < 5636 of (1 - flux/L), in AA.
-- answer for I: 2.2 AA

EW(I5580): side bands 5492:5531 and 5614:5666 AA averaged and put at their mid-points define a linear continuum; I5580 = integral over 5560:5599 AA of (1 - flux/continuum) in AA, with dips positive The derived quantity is 2.2 AA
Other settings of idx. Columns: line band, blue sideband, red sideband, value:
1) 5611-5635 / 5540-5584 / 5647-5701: 0.01 mag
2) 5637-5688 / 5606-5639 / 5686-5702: -0.02 mag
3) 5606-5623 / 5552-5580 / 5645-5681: 0.02 mag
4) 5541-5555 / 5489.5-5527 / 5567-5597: -0.08 mag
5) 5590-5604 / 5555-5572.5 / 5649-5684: 0.08 mag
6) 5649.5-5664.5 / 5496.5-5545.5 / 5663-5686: 0.01 mag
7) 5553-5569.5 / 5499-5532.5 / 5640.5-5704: -0.01 mag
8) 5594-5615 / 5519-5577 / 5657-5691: 0.04 mag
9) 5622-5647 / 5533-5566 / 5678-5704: -0.03 mag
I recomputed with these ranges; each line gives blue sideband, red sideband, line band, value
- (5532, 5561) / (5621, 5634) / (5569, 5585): 0.88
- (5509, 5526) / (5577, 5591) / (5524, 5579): -2.54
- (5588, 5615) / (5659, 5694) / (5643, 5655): -0.58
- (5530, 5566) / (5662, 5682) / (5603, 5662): 0.54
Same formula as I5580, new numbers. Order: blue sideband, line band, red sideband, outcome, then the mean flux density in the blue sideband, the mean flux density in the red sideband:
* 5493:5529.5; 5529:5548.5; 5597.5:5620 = -0.88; 5.69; 5.74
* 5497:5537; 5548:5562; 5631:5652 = -0.31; 5.72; 6.29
